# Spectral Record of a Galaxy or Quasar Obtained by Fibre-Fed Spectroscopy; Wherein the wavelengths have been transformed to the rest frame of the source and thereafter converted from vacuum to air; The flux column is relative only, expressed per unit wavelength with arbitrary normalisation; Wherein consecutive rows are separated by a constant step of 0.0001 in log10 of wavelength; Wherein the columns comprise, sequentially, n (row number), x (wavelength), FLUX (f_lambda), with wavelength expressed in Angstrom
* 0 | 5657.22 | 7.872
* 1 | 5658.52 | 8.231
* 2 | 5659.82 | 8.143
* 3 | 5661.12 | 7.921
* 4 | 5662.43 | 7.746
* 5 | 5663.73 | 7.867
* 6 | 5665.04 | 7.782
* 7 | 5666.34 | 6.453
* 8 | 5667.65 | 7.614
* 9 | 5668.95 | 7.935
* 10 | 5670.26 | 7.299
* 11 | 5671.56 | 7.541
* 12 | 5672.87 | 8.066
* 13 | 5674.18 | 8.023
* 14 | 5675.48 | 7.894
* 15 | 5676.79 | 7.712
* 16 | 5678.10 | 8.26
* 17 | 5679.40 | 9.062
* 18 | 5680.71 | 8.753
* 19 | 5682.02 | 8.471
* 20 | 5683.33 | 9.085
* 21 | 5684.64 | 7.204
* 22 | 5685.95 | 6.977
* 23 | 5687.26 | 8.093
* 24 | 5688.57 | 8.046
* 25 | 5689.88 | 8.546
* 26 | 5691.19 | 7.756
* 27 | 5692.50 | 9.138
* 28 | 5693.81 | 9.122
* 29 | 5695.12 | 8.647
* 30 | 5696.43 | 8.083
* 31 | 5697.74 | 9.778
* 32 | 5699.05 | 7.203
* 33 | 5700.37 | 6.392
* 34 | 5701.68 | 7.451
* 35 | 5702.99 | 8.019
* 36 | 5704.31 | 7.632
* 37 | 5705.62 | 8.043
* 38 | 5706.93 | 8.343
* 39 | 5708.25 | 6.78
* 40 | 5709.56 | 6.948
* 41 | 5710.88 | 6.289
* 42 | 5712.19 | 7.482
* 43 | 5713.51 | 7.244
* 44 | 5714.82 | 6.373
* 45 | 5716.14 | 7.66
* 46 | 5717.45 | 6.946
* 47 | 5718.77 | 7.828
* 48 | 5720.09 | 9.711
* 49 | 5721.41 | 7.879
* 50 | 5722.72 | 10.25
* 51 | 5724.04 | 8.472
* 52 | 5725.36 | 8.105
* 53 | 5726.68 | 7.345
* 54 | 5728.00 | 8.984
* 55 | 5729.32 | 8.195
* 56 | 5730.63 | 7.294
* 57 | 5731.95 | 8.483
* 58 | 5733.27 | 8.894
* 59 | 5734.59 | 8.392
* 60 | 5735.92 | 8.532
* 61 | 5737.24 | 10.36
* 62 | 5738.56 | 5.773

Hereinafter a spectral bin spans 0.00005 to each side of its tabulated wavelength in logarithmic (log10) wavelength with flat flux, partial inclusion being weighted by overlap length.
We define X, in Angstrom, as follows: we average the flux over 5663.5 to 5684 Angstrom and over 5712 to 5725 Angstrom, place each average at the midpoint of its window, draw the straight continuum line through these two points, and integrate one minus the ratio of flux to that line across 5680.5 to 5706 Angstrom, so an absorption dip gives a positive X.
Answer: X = -0.4 Angstrom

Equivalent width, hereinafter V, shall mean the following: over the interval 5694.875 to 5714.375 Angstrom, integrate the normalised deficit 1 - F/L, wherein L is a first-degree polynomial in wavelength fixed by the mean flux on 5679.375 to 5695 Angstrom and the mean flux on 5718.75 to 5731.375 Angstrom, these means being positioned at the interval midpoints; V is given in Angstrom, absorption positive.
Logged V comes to 1.8 Angstrom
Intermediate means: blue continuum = 8.33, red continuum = 8.44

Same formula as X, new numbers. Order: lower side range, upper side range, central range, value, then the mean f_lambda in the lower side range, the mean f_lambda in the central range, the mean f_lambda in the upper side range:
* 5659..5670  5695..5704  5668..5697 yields -1.42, 7.68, 8.16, 7.88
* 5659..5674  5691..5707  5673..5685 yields -0.66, 7.69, 8.29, 8.13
